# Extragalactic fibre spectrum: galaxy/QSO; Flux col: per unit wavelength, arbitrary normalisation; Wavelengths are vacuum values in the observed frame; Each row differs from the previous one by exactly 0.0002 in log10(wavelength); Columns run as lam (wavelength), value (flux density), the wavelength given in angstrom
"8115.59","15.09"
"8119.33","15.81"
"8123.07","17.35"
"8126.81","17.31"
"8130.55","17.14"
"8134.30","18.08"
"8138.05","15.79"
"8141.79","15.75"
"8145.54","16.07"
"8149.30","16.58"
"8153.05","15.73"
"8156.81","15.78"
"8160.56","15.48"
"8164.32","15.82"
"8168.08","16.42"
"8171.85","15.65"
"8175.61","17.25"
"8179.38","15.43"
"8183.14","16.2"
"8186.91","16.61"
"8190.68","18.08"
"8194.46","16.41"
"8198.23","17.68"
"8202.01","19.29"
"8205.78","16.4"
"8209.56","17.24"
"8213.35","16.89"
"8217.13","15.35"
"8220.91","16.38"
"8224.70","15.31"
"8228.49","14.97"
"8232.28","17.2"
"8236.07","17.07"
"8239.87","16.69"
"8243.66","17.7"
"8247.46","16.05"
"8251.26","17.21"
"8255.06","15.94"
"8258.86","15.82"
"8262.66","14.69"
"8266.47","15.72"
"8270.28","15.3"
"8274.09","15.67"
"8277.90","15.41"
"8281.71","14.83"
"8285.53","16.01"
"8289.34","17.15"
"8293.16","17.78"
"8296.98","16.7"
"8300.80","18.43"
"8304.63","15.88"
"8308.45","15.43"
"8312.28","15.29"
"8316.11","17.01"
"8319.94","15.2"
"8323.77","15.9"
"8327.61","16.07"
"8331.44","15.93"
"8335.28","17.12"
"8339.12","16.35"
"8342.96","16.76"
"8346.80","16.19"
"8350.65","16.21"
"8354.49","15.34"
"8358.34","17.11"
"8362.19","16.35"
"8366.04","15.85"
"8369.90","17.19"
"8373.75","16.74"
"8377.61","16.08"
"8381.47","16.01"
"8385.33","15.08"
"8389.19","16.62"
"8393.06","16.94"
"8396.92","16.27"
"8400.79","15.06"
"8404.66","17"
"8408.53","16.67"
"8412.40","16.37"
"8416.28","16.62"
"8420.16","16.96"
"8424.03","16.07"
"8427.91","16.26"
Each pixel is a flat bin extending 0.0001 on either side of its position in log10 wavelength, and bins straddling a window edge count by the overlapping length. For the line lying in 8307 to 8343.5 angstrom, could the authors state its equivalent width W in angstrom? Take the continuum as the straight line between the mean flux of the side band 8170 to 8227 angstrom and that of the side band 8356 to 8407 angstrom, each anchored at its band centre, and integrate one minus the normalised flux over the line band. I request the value 0.8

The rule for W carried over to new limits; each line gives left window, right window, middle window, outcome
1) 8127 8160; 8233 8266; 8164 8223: -1.17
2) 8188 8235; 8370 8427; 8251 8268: 0.93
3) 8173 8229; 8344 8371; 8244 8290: 1.86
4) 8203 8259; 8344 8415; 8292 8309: -0.54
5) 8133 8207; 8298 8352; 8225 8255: -0.31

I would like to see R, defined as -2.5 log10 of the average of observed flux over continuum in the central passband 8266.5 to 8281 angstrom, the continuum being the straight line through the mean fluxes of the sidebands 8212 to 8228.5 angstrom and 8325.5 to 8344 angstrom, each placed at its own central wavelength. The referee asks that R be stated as 0.046 mag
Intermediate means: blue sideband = 15.8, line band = 15.4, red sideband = 16.4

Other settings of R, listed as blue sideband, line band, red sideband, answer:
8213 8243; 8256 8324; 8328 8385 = 0.02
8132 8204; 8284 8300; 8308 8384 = -0.05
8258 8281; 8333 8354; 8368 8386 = -0.03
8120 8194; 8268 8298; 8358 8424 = 0.02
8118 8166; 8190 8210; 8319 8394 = -0.07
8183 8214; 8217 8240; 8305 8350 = 0.06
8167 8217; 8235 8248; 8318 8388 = -0.02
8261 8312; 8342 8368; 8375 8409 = -0.01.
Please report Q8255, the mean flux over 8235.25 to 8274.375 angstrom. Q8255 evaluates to 16.2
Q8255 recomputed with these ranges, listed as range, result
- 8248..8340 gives 16.1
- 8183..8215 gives 17.3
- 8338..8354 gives 16.3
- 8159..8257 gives 16.6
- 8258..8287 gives 15.4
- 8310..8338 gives 16.1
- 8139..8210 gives 16.5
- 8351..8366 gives 16.2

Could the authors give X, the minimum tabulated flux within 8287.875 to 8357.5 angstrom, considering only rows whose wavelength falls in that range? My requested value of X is 15.2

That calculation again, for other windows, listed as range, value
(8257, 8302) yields 14.69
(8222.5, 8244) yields 14.97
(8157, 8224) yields 15.35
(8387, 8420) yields 15.06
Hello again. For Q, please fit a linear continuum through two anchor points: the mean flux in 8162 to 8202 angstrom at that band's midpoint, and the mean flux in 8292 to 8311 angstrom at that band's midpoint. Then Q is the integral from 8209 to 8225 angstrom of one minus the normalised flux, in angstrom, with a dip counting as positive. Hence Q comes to 0.43 angstrom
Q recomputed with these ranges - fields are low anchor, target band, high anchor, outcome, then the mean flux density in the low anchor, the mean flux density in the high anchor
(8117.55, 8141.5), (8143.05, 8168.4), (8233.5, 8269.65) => 1.18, 16.8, 16.3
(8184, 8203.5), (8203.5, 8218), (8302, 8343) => 0.58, 17.5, 16.1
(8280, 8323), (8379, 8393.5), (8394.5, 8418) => 0.23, 16.3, 16.3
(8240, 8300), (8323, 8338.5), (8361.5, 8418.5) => -0.03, 16.2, 16.3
